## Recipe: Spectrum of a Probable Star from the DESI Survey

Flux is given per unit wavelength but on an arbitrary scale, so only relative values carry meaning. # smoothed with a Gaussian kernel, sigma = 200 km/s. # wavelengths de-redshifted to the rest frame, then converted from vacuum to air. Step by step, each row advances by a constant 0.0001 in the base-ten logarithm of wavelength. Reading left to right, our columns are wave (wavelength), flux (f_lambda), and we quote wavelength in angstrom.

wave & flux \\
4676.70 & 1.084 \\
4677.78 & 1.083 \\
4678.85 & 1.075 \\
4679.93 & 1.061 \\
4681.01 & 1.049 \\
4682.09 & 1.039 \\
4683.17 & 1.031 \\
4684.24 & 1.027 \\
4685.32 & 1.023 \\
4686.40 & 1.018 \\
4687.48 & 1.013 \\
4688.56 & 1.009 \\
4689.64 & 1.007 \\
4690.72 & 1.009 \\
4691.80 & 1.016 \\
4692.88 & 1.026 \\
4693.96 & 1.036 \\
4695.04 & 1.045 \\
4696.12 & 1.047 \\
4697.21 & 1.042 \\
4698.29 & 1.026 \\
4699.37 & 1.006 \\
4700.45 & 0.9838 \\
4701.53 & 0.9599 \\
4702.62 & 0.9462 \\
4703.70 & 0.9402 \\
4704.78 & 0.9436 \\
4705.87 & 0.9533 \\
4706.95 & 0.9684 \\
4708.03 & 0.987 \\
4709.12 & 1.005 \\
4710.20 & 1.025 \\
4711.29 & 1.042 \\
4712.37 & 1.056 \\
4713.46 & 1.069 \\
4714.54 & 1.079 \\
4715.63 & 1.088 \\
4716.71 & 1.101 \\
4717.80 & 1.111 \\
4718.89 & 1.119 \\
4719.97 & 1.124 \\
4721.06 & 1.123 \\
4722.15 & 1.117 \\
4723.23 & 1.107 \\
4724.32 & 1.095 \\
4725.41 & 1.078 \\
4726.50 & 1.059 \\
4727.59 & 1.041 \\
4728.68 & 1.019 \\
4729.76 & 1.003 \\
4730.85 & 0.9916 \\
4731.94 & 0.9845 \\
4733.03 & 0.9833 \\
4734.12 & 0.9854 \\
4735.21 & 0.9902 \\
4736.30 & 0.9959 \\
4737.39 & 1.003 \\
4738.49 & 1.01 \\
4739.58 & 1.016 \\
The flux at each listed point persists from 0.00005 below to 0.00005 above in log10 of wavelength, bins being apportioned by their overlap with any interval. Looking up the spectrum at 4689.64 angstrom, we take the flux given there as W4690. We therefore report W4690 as 1.007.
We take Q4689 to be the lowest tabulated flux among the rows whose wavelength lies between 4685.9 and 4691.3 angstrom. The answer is 1.007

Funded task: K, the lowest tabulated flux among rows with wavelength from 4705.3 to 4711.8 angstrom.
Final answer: 0.9533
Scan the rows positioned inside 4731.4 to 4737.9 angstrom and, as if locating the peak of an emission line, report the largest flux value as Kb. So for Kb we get 1.003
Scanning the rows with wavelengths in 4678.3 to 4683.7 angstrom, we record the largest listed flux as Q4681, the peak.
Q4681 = 1.075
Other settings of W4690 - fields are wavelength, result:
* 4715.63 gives 1.088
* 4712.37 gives 1.056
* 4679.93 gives 1.061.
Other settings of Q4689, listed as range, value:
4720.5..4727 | 1.059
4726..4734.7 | 0.9833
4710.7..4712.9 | 1.042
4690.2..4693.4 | 1.009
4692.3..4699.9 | 1.006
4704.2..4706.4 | 0.9436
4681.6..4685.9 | 1.023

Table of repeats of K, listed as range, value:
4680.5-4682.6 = 1.039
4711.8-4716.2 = 1.056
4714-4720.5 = 1.079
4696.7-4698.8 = 1.026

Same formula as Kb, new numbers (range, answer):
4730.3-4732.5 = 0.9916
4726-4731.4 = 1.059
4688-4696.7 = 1.047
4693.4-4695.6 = 1.045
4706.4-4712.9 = 1.056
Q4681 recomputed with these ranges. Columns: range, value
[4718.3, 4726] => 1.124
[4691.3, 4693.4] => 1.026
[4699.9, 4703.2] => 0.9838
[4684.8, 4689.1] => 1.023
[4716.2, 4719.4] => 1.119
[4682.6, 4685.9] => 1.031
